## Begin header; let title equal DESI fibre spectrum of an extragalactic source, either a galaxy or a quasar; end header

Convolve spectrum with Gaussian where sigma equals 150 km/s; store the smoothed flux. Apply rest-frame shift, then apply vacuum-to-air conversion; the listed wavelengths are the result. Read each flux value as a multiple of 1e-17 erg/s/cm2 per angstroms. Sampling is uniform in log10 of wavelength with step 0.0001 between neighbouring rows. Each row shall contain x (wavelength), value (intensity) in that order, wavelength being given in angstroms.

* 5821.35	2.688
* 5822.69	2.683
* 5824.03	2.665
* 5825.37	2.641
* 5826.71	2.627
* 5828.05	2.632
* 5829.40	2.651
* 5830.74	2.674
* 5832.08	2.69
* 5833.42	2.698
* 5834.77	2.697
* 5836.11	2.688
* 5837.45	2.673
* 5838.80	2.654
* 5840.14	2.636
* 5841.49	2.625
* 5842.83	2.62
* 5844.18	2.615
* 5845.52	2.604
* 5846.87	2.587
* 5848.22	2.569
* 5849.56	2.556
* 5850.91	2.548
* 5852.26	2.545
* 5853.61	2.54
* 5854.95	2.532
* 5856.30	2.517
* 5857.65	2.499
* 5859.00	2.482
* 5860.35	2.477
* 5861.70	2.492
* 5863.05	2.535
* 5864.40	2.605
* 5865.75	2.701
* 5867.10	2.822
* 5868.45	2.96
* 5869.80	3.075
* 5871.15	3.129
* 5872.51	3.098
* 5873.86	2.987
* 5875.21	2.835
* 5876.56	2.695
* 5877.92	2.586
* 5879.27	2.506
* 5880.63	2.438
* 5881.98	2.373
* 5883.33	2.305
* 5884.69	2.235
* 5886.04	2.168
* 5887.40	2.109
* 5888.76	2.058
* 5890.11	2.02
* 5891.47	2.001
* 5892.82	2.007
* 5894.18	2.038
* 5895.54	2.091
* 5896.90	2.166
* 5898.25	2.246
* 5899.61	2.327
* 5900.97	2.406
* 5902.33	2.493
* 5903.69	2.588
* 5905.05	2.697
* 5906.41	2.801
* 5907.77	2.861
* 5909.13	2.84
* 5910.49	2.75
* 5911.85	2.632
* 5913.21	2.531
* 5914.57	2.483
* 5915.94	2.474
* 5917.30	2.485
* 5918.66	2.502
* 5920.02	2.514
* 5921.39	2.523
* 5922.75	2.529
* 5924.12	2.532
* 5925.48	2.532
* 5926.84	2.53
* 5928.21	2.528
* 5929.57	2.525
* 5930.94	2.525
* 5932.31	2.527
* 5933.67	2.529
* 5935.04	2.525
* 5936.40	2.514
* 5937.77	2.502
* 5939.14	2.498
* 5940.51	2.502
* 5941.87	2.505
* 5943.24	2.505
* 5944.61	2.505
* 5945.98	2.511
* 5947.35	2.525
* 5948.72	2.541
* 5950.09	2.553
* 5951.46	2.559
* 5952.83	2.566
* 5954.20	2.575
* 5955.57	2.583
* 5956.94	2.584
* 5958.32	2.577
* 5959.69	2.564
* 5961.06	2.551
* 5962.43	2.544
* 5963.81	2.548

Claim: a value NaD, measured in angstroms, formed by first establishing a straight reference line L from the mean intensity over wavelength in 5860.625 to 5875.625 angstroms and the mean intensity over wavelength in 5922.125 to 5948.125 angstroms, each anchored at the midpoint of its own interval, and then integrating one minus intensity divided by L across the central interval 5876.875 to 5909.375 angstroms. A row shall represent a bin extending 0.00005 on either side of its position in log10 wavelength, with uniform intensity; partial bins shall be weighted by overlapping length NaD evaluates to 4.4 angstroms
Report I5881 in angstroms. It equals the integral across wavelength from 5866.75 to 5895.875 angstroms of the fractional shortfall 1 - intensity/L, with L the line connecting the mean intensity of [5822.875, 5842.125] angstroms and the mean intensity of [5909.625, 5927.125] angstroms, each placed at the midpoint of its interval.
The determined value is 1.31 angstroms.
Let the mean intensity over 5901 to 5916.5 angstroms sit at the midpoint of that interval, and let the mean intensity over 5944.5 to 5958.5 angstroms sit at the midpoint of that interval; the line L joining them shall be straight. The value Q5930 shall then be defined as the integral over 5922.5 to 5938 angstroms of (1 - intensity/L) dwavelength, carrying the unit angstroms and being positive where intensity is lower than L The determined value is 0.4 angstroms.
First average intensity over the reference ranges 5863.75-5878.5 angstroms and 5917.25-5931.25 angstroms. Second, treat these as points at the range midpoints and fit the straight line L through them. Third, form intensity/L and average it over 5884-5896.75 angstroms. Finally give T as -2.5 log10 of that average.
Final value 0.30 mag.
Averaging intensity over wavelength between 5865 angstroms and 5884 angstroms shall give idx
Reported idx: 2.75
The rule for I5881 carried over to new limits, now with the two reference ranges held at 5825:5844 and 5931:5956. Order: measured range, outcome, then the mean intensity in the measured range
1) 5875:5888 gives 0.9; 2.41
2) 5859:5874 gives -1.0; 2.79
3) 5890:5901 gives 1.9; 2.14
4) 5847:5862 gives 0.6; 2.53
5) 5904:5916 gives -0.5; 2.68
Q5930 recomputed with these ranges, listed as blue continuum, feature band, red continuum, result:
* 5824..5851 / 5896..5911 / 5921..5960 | 0.1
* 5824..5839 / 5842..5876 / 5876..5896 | -3.2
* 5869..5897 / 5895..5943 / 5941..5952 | -0.7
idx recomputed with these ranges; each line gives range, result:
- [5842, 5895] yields 2.52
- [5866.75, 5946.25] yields 2.51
